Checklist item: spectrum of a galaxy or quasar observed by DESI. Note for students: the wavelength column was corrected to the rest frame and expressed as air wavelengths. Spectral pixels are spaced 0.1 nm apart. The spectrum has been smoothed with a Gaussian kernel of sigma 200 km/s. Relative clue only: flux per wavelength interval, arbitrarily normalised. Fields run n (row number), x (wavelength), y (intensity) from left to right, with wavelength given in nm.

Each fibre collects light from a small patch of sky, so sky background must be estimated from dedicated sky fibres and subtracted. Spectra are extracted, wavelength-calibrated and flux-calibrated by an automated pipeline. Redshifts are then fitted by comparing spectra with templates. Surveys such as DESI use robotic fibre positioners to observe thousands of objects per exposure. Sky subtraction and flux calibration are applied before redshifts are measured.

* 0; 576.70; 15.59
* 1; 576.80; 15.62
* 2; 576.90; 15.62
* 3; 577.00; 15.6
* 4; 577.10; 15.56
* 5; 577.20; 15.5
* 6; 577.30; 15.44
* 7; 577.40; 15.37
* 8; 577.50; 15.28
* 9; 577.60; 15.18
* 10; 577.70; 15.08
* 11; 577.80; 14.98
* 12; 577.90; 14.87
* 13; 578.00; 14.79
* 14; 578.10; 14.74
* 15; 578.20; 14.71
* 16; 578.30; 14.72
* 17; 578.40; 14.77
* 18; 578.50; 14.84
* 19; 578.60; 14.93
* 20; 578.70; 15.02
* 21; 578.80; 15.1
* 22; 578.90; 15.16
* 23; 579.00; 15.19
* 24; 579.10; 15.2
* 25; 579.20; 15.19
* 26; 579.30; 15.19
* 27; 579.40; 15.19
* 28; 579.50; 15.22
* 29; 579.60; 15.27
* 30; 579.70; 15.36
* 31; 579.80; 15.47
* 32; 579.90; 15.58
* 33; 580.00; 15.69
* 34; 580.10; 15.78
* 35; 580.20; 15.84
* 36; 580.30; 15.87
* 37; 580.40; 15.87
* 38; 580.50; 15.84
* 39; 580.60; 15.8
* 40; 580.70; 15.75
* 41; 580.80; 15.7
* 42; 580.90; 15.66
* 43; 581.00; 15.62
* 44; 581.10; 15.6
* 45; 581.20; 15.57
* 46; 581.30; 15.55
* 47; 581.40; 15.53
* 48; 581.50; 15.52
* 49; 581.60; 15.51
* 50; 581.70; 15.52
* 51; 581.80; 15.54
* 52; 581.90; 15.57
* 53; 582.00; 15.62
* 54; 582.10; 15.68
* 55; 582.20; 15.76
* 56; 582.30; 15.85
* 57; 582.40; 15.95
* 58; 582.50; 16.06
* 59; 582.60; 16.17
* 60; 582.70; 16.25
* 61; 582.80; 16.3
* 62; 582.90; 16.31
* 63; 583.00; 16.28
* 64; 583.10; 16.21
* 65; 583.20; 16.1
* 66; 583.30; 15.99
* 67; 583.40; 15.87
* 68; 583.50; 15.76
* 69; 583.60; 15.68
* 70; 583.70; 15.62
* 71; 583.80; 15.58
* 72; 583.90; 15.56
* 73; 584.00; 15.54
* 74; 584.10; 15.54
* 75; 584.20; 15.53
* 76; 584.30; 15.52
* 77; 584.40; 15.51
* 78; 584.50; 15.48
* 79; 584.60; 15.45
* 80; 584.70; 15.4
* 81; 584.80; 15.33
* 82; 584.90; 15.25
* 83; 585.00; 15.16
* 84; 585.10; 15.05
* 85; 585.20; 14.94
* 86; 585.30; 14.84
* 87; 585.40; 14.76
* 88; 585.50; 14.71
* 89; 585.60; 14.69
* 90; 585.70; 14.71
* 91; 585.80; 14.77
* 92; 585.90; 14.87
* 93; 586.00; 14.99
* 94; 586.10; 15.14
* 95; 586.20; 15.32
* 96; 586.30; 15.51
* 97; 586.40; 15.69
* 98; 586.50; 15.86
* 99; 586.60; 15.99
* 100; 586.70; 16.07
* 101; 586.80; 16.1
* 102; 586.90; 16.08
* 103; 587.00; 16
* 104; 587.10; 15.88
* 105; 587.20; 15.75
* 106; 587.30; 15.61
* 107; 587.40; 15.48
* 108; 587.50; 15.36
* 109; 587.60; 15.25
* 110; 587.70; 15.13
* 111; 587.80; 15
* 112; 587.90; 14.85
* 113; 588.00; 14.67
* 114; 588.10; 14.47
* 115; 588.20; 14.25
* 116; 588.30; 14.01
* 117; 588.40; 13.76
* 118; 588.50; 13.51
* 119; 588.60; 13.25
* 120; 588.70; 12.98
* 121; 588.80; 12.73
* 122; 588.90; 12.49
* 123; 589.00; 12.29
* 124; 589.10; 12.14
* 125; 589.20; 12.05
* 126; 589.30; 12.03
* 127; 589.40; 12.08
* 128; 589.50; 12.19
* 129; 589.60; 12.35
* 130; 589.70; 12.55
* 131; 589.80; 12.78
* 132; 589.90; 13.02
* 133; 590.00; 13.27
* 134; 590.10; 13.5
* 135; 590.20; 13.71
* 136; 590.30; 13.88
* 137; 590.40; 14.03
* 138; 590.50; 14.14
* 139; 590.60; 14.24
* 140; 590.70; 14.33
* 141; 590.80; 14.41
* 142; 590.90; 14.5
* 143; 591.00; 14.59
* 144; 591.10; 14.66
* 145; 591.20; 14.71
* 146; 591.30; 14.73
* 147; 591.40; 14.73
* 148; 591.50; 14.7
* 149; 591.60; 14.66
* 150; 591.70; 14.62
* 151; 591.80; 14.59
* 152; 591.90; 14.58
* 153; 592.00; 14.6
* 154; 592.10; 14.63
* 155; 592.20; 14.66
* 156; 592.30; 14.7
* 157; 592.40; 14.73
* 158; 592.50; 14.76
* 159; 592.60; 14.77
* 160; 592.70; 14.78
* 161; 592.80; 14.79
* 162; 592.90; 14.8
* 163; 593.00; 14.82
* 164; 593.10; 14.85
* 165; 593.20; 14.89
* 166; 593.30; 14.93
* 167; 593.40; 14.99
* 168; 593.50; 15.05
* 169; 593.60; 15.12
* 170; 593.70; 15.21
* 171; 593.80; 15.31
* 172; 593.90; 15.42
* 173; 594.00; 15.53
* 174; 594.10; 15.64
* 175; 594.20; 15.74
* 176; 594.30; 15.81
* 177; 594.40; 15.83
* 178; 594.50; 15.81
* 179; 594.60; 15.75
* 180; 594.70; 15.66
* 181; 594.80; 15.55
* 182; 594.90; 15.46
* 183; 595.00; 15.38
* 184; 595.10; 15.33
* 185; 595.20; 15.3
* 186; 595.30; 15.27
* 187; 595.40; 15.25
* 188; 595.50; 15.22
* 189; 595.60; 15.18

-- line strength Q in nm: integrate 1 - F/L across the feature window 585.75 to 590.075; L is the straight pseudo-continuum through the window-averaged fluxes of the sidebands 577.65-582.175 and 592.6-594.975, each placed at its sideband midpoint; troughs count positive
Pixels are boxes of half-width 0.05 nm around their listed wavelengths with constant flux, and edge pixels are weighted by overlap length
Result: 0.30 nm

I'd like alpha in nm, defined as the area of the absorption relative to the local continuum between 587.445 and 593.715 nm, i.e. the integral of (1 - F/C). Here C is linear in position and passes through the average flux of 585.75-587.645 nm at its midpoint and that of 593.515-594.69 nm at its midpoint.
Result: 0.59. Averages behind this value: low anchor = 15.6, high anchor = 15.5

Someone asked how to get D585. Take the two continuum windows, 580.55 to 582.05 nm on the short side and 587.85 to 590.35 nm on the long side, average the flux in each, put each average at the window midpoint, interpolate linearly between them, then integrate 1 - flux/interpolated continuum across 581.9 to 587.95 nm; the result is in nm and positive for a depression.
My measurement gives -0.46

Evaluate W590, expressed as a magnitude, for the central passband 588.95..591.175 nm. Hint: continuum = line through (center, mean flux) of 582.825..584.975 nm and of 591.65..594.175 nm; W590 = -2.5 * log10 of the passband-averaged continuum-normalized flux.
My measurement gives 0.14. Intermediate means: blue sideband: 15.7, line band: 13.3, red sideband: 14.9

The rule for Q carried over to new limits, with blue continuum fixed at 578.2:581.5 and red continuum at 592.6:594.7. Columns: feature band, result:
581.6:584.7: -0.08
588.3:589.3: 0.16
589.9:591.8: 0.13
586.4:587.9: -0.03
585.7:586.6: 0.00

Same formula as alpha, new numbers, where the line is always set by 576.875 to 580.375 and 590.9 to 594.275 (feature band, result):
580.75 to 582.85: -0.08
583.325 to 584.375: -0.04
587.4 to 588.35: 0.01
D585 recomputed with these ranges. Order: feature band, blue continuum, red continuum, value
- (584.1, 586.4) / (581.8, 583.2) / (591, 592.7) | 0.066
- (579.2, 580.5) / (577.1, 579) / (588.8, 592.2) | -0.059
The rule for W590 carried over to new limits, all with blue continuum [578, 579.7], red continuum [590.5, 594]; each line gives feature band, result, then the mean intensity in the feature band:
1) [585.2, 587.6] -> -0.036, 15.4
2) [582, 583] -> -0.075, 16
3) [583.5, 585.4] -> -0.033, 15.4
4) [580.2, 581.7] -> -0.048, 15.7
